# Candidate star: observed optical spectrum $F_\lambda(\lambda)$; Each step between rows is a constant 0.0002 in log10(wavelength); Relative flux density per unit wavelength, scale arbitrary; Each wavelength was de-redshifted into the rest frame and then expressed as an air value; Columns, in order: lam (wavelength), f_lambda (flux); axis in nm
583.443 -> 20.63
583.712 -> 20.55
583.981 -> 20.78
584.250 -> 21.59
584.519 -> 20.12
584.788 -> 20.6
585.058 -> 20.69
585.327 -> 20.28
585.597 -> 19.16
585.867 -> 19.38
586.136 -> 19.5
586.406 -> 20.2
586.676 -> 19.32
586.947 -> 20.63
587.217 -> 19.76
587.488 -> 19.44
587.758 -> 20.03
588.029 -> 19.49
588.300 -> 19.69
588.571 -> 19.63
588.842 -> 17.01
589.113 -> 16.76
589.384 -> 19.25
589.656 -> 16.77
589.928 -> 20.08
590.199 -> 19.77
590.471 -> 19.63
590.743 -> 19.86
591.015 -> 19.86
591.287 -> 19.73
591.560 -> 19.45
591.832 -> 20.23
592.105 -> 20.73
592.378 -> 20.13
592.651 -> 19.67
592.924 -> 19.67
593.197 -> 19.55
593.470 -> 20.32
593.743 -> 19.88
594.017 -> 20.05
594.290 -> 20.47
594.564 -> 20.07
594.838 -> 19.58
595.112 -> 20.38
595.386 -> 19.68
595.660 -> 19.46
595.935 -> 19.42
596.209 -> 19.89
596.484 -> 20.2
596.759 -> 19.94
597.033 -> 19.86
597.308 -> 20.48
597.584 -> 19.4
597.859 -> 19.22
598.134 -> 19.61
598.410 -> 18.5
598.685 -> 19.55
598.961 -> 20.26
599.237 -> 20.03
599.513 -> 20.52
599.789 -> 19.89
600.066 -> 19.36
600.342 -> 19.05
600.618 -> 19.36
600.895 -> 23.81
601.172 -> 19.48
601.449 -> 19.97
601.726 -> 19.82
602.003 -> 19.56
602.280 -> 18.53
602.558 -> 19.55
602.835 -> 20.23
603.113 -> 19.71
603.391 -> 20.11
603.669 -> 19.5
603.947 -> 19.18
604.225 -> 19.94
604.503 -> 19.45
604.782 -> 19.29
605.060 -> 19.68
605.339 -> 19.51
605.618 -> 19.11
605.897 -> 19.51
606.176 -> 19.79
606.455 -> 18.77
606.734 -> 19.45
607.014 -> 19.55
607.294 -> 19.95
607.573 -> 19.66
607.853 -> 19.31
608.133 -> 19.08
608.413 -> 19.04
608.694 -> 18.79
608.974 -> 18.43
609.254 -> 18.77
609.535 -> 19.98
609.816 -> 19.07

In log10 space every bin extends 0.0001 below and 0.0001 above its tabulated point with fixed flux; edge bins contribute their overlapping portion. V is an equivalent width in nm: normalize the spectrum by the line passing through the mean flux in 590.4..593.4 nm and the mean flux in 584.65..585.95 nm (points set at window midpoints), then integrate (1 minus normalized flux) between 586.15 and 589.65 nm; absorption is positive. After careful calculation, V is 0.14 nm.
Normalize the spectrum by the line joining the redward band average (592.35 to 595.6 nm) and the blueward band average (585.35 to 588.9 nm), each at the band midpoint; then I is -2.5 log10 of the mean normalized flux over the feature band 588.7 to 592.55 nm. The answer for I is 0.029 mag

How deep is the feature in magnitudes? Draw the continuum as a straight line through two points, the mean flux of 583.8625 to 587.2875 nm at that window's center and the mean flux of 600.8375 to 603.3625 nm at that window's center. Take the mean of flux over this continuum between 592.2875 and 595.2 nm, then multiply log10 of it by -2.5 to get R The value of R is 0.00 mag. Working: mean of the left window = 20.2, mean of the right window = 20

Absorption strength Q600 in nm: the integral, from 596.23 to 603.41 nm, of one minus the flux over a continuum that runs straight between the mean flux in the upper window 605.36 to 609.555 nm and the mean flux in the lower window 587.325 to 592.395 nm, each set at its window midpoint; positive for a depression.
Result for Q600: -0.20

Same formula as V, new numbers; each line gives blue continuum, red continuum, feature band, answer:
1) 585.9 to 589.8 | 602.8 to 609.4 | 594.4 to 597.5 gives -0.11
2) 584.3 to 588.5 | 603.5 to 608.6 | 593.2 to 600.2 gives -0.06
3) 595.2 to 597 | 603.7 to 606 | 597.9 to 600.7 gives 0.01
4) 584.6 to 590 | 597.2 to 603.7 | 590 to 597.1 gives -0.12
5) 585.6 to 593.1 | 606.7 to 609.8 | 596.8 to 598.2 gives -0.03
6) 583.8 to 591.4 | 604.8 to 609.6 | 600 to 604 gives -0.09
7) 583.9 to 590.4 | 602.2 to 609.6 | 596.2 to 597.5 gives -0.04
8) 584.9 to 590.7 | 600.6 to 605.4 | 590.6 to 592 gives -0.03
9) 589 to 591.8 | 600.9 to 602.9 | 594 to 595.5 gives -0.05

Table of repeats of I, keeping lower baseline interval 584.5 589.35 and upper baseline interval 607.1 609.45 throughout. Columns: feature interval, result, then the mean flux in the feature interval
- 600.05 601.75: -0.05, 20.2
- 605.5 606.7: -0.01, 19.3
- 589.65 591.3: -0.01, 19.6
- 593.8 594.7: -0.04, 20.2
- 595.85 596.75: -0.03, 19.9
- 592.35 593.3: -0.02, 19.7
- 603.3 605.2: -0.02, 19.6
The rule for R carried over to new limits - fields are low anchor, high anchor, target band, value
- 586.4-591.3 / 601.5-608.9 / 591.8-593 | -0.04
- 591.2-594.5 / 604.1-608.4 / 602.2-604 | 0.00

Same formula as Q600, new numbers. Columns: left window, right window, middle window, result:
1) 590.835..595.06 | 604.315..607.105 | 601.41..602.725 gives 0.01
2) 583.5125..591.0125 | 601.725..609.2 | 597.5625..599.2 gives 0.00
